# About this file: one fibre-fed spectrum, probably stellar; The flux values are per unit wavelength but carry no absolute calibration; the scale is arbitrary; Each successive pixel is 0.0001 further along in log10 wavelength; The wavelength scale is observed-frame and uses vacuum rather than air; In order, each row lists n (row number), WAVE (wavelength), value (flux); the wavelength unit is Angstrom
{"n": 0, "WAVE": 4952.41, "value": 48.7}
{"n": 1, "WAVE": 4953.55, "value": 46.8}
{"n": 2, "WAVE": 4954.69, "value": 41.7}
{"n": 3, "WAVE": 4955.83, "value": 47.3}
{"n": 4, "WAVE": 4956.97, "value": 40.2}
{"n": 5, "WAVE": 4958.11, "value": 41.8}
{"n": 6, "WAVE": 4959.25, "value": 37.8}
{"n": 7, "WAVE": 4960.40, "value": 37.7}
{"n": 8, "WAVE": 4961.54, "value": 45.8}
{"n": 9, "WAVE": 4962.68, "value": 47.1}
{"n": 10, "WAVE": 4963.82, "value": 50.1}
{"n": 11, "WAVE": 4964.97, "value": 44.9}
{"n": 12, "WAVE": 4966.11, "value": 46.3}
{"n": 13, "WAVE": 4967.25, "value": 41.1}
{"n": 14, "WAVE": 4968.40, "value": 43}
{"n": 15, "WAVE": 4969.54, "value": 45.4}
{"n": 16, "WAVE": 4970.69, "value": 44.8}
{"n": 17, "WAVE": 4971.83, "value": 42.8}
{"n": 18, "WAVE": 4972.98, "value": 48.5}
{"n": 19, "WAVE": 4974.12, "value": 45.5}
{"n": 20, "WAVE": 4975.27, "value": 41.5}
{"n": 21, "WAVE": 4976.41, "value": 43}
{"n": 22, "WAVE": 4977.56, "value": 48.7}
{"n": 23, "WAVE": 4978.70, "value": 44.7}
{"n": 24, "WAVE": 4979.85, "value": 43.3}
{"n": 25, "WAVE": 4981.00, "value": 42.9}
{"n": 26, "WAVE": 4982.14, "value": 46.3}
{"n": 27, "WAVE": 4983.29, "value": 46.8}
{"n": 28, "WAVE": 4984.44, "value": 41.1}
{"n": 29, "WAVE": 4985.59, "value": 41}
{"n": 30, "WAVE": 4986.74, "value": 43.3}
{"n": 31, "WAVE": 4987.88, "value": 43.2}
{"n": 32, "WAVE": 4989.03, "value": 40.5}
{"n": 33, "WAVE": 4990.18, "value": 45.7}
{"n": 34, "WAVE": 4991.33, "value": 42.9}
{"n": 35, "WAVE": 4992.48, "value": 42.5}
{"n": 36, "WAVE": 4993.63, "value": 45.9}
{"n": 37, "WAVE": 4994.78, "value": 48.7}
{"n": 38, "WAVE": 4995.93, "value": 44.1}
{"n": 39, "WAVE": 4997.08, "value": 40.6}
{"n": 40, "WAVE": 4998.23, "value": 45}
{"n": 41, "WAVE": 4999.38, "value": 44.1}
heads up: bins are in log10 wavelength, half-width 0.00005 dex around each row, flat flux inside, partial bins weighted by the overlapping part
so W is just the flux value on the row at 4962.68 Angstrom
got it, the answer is 47.1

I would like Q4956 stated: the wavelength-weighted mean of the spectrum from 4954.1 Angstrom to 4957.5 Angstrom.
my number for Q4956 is 43.2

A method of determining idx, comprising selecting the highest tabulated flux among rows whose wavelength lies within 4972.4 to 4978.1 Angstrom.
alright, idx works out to 48.7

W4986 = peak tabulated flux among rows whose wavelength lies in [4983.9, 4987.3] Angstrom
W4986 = 43.3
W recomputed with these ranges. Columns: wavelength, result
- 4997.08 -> 40.6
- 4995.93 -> 44.1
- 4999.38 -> 44.1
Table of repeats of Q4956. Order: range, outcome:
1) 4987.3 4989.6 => 42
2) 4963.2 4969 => 45.1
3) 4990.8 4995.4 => 45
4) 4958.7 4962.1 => 40.4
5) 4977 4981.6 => 45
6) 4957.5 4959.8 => 39.9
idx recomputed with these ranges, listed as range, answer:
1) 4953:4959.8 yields 47.3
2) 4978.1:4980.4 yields 44.7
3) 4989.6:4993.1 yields 45.7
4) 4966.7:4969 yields 43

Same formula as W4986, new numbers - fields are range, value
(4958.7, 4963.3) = 47.1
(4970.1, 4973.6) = 48.5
